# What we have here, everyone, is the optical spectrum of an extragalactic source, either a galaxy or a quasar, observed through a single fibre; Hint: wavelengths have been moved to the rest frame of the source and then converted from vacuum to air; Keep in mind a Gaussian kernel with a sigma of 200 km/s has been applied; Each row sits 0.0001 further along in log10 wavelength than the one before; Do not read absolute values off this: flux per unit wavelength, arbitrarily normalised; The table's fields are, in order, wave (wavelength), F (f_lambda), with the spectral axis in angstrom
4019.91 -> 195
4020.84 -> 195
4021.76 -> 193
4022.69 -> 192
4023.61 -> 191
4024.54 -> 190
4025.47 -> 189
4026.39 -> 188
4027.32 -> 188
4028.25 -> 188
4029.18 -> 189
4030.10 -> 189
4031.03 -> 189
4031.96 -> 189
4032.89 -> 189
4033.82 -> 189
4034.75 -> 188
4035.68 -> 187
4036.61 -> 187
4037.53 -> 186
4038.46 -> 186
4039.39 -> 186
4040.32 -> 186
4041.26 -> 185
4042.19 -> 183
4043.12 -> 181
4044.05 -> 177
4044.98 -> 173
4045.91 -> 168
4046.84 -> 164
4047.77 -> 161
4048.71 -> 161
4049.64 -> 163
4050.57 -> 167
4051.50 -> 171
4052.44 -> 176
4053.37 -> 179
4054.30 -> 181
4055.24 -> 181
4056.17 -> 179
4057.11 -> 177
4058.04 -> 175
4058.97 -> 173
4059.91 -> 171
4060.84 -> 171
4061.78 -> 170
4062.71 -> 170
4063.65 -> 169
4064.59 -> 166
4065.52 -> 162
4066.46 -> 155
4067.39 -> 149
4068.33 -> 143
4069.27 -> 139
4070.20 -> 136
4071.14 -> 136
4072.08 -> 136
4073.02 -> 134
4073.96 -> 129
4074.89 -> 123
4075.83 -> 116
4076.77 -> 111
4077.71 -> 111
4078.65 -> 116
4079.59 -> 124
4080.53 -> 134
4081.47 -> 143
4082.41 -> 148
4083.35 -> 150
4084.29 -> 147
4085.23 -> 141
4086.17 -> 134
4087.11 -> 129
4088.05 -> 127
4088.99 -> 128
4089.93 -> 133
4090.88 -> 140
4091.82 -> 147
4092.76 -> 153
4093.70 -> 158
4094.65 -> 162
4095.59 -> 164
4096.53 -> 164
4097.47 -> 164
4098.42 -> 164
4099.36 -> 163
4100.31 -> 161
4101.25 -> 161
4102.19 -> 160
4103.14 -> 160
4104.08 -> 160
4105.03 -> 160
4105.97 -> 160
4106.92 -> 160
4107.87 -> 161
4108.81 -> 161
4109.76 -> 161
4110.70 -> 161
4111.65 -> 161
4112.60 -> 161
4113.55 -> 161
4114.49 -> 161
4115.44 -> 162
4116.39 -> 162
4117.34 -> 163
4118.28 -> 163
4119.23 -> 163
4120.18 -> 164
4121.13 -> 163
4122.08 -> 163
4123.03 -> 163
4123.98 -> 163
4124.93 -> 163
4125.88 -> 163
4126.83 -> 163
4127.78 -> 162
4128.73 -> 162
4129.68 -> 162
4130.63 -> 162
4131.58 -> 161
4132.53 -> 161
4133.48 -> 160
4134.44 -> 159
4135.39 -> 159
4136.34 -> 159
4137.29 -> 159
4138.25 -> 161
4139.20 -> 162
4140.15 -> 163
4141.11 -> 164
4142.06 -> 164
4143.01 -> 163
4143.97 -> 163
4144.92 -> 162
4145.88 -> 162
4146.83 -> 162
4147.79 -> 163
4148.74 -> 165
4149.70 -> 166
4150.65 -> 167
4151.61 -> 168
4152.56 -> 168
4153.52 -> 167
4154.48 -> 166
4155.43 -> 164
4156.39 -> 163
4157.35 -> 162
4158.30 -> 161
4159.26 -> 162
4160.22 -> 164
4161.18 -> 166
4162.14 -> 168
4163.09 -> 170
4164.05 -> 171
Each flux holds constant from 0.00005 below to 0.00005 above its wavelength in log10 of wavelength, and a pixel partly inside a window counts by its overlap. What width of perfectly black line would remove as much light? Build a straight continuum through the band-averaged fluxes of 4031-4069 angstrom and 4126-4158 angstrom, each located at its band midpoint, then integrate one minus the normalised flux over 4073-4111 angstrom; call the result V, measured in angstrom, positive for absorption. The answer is 5.15 angstrom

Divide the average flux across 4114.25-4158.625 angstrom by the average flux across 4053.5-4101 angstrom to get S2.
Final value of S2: 1.1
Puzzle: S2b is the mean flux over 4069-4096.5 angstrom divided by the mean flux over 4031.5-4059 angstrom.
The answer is 0.77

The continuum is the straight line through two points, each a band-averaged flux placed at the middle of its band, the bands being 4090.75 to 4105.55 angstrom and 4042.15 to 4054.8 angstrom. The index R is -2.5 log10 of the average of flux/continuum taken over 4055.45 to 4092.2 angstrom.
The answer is 0.14 mag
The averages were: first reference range 171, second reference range 159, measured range 145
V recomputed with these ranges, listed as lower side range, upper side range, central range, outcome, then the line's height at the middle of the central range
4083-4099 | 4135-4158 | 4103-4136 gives -1.3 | 156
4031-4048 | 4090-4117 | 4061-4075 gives 1.9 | 172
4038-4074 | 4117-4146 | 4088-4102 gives 0.9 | 164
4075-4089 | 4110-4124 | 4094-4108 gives -1.3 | 148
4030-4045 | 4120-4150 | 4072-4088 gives 4.1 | 175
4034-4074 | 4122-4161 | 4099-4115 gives 0.4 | 165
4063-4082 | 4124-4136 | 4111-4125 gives -0.5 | 156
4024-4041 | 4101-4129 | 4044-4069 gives 1.7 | 180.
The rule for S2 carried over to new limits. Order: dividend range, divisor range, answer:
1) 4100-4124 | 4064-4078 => 1.18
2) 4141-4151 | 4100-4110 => 1.02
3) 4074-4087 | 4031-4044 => 0.70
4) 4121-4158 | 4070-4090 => 1.24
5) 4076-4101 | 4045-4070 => 0.86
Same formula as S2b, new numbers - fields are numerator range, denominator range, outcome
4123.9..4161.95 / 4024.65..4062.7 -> 0.91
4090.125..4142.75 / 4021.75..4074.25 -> 0.93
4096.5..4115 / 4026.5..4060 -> 0.90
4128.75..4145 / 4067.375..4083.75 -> 1.23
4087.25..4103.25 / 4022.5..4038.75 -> 0.81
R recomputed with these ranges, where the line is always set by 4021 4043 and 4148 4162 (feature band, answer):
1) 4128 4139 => 0.056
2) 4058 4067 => 0.091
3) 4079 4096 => 0.242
